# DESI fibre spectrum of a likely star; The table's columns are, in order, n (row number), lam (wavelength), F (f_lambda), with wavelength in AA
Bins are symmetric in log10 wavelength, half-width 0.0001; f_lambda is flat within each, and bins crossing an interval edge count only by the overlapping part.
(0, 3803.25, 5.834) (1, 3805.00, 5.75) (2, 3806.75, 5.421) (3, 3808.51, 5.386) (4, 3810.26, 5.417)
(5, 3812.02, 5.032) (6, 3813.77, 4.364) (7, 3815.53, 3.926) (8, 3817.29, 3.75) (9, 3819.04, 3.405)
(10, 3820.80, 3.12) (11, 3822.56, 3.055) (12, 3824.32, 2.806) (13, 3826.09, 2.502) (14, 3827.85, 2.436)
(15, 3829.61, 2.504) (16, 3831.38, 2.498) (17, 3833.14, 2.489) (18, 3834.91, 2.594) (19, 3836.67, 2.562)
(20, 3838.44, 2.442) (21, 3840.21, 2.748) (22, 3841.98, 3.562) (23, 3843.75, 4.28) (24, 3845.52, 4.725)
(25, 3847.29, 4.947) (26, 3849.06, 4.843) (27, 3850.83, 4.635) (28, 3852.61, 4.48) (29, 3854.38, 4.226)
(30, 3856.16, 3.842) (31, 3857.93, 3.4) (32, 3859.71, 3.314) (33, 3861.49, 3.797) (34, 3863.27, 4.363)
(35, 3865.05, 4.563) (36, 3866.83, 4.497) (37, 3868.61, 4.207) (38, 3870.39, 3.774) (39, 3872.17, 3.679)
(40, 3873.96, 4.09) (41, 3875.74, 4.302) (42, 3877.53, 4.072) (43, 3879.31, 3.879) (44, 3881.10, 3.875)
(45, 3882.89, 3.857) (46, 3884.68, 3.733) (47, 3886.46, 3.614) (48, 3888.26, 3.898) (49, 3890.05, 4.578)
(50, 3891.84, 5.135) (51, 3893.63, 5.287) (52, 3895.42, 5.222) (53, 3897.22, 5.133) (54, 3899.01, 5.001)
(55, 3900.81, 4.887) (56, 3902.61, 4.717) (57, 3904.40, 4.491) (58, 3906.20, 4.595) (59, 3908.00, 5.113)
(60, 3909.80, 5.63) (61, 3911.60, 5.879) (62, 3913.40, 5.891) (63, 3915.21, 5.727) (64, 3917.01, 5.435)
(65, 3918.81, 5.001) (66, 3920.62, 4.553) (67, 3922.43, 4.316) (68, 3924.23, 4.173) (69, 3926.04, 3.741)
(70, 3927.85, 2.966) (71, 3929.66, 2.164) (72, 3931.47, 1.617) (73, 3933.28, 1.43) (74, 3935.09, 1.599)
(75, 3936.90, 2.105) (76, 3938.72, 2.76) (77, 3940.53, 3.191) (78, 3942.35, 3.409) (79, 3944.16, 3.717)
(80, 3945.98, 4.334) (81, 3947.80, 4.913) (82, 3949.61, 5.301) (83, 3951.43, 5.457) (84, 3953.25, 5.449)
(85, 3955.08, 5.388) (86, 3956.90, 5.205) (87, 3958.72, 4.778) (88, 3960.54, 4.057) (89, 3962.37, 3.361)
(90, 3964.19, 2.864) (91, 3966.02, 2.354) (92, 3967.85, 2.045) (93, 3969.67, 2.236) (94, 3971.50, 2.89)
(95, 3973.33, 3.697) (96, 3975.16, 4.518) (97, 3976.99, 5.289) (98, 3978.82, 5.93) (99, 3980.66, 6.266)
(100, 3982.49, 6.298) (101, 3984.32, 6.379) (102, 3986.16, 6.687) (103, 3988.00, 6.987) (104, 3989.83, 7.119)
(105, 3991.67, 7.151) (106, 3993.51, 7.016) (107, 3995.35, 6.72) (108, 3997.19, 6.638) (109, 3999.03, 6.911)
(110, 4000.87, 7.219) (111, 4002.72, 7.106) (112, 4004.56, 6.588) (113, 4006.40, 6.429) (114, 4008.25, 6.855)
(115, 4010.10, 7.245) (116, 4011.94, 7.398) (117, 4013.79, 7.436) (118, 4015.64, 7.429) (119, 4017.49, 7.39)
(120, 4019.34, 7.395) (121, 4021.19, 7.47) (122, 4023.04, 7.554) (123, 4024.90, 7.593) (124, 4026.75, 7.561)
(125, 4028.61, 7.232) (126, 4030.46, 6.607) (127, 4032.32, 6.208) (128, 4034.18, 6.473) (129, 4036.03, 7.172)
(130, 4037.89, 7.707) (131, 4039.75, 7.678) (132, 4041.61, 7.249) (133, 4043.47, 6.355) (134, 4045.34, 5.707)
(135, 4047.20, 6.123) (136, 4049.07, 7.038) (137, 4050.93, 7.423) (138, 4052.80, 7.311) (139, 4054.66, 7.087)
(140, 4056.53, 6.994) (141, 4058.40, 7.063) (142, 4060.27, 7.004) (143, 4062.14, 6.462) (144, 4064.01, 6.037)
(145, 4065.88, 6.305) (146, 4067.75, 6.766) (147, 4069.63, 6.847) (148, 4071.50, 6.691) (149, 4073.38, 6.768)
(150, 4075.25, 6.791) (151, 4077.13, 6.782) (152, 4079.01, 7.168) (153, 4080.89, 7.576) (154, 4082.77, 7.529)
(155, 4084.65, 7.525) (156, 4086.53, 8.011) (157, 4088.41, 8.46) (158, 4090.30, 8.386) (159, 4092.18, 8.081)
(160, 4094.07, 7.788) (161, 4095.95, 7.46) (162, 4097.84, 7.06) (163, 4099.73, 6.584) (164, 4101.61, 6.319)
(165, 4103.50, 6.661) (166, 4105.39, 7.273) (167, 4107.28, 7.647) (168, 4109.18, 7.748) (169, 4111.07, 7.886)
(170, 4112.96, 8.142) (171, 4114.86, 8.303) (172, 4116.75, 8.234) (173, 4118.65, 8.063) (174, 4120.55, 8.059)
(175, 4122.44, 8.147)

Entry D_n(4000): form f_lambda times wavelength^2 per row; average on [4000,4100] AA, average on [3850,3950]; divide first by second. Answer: 1.86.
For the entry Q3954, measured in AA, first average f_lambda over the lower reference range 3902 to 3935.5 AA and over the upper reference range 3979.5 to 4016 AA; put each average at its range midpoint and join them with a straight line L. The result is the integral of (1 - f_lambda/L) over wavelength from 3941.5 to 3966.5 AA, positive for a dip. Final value 4.7 AA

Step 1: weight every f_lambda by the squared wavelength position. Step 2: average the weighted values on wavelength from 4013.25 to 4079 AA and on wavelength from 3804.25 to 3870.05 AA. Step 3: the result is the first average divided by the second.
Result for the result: 2.02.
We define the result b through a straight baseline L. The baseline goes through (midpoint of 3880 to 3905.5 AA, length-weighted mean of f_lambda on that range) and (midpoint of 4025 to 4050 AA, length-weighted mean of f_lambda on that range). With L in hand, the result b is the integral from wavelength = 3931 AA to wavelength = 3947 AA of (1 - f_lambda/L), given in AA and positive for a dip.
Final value 7.76 AA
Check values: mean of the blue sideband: 4.53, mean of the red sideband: 6.88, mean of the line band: 2.73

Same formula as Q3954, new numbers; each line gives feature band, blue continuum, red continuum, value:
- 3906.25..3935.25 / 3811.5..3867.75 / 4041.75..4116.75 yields 3.8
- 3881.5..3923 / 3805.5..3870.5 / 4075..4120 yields -1.0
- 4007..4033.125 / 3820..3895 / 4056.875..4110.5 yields -4.3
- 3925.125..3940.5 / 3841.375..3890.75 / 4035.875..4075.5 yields 8.2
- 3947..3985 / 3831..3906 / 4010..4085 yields 7.9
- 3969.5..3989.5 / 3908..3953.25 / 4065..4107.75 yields -1.2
